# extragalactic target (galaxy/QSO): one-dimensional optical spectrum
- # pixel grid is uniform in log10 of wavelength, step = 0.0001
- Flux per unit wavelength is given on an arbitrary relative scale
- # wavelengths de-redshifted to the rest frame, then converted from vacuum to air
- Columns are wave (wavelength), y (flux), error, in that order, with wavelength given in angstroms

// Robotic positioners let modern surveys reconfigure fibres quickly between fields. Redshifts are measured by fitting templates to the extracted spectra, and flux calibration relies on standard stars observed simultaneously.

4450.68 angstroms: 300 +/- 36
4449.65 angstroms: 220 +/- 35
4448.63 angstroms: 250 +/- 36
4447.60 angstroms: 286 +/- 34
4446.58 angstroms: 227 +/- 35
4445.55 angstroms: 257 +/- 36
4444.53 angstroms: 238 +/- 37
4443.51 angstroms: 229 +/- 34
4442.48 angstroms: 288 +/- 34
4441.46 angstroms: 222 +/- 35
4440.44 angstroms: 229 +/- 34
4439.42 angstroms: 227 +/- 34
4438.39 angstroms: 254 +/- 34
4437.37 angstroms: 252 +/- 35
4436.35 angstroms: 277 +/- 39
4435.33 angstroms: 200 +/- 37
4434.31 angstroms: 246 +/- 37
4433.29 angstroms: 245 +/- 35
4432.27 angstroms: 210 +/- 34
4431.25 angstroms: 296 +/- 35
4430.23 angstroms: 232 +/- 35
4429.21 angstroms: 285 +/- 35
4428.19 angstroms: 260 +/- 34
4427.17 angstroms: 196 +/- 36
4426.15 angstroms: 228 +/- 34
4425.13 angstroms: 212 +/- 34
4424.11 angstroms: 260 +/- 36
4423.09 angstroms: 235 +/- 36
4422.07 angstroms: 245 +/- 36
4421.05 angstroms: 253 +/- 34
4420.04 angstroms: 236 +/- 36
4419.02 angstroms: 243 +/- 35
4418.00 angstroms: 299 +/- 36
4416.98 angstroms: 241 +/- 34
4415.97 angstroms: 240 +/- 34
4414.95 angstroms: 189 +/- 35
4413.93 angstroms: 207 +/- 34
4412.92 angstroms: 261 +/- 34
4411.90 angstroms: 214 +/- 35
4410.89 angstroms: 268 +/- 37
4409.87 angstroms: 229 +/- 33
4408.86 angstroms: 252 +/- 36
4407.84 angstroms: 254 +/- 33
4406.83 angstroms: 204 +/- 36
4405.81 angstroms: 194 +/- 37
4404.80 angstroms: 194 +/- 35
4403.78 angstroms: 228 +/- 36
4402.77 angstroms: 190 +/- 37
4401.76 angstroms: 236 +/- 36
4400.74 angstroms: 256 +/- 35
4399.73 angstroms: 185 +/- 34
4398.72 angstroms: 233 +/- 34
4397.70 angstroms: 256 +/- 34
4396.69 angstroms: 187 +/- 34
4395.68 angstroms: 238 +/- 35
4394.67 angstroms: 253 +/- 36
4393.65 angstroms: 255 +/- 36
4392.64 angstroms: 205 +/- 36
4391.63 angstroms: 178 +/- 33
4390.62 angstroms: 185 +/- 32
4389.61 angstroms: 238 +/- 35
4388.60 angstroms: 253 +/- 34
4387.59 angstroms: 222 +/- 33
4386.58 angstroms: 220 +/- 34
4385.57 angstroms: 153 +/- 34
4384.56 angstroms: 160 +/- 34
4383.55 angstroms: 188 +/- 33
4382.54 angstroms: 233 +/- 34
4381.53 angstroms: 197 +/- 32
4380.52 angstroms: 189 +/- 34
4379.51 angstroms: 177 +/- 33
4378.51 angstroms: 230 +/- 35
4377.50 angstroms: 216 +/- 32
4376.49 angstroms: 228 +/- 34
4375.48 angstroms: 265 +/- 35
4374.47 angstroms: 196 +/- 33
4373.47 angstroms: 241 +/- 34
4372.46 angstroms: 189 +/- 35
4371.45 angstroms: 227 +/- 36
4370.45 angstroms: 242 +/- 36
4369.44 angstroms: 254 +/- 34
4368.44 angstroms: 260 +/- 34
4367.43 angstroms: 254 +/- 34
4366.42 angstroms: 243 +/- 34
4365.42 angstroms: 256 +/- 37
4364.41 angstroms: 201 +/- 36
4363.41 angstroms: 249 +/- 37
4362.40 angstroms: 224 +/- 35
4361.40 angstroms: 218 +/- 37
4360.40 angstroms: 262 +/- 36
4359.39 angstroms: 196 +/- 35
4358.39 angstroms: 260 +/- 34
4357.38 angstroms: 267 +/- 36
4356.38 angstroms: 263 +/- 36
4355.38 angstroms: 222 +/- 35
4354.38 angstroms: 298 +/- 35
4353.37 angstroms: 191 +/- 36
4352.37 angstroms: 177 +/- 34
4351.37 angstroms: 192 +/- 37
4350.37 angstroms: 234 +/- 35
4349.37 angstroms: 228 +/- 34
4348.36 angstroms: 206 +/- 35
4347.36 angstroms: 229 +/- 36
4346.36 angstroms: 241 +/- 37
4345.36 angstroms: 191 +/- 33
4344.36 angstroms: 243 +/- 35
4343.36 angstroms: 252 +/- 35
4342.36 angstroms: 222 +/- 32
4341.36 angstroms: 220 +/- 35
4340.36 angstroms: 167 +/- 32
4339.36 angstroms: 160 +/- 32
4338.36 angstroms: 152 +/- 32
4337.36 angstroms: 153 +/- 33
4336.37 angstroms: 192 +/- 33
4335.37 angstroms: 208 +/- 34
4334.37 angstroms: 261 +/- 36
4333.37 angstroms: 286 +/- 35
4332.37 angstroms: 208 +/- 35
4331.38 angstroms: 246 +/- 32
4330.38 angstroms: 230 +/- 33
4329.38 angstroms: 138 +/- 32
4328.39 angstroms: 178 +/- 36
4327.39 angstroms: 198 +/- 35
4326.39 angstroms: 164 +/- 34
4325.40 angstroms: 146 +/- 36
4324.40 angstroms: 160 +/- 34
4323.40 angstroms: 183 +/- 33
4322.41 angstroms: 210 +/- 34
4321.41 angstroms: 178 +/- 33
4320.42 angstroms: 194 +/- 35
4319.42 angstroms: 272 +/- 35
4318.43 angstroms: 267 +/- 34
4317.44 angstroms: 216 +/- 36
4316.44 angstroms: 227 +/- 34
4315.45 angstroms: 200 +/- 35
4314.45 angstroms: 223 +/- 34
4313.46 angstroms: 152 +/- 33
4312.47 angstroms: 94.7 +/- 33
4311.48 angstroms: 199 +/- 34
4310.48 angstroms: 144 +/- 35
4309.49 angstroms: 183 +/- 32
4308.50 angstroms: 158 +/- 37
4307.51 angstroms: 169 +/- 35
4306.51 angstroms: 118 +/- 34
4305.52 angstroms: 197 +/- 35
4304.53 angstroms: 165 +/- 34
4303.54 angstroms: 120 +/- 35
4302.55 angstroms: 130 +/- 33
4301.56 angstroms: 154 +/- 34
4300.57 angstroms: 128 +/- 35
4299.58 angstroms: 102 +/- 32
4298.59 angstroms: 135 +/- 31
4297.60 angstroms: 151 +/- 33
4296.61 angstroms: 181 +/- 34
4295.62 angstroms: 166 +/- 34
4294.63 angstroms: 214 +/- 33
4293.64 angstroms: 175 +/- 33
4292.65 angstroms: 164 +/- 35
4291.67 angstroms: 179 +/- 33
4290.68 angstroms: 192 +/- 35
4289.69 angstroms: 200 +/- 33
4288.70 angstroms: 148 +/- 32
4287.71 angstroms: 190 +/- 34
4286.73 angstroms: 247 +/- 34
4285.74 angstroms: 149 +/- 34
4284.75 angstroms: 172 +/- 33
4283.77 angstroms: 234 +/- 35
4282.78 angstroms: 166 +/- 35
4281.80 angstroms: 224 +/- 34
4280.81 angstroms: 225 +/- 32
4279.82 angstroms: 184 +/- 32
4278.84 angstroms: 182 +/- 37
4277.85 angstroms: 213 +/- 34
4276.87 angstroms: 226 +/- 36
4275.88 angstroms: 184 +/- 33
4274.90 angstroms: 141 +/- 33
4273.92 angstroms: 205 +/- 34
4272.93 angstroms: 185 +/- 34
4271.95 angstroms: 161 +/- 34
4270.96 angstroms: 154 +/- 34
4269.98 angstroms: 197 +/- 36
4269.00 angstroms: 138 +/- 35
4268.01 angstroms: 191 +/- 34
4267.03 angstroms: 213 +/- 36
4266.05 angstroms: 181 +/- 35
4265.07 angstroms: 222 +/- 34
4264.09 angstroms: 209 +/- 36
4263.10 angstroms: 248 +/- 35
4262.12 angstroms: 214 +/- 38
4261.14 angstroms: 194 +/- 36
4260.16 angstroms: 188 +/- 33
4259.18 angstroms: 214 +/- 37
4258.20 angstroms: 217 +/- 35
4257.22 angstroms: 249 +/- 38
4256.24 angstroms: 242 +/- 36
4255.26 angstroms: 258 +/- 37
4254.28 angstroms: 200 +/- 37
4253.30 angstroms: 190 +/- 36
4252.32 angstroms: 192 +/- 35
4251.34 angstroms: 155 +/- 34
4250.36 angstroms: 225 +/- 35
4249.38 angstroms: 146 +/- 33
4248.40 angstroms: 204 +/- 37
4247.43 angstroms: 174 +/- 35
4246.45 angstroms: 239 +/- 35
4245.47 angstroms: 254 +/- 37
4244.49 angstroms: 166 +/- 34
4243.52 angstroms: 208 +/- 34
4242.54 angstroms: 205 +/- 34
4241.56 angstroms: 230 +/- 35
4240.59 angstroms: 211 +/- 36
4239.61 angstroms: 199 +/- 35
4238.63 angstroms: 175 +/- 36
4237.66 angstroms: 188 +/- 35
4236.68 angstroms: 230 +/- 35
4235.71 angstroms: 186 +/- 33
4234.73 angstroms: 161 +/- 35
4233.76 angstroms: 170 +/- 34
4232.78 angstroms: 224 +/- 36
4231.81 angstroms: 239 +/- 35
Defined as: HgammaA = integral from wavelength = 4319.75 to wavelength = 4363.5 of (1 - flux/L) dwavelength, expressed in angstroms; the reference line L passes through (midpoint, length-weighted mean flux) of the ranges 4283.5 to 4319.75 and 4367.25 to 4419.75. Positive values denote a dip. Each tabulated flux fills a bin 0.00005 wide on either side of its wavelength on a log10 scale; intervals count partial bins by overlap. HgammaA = -3.3 angstroms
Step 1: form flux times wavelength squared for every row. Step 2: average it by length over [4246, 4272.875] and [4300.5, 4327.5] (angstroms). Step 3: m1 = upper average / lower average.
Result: 0.91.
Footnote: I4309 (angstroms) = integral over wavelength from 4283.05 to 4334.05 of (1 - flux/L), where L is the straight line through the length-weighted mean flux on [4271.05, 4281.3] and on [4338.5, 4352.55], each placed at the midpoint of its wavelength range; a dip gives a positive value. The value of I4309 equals 4.6 angstroms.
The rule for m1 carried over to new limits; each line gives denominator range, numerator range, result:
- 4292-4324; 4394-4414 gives 1.37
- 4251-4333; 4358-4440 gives 1.29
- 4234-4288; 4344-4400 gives 1.18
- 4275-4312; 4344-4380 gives 1.36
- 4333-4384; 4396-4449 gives 1.10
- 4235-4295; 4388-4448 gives 1.28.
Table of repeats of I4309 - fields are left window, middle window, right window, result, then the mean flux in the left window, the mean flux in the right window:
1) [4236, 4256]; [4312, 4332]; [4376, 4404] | 1.4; 203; 214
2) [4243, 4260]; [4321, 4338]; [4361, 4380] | 2.0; 207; 230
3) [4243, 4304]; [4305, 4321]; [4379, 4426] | 0.9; 189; 223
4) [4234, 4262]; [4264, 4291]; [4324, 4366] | 2.2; 203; 214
